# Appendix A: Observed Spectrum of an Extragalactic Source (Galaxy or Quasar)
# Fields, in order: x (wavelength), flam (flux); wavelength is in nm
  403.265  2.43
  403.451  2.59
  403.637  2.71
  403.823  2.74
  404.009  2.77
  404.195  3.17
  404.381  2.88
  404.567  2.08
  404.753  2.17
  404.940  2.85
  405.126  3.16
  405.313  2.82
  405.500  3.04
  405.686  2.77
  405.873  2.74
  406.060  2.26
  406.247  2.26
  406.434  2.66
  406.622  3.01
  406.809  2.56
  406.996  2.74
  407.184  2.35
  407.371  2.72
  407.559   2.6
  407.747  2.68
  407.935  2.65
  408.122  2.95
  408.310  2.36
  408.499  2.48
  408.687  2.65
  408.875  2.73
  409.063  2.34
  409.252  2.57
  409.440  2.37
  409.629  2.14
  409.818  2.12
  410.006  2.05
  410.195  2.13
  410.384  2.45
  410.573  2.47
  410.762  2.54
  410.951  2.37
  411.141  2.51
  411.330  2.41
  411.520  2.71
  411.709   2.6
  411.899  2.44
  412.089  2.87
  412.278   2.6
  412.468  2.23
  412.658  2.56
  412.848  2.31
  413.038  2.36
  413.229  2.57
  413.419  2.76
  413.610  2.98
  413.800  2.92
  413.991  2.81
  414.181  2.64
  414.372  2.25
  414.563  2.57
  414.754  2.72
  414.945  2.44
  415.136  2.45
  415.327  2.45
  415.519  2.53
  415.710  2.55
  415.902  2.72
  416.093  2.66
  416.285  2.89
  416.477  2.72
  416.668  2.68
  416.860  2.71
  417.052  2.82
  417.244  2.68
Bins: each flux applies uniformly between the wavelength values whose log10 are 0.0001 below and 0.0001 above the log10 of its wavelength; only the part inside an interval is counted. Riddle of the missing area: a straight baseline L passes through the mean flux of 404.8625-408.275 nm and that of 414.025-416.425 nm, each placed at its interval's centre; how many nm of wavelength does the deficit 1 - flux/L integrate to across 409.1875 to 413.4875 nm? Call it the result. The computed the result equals 0.32 nm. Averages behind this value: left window 2.71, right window 2.58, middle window 2.44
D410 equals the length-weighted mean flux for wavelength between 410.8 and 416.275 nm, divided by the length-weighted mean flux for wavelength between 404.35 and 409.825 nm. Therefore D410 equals 0.99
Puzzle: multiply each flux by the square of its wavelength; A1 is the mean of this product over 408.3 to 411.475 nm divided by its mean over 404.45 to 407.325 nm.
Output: 0.93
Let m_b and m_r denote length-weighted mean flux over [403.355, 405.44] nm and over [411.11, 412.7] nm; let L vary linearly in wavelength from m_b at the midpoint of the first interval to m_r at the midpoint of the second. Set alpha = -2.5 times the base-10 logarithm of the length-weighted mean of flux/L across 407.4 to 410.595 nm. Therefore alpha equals 0.068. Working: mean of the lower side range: 2.73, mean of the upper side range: 2.55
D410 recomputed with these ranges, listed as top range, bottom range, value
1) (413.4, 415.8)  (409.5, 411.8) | 1.10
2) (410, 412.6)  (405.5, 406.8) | 0.93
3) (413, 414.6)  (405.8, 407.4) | 1.03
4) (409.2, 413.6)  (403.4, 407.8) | 0.91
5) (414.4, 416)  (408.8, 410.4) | 1.10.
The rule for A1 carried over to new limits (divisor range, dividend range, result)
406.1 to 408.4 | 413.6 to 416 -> 1.03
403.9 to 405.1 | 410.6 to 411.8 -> 0.97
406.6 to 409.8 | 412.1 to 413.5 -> 1.00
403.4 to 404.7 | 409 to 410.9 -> 0.89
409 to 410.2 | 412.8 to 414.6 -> 1.19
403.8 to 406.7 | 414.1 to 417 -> 1.01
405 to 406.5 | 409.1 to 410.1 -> 0.85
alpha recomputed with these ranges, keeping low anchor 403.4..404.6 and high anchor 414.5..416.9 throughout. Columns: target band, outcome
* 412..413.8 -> 0.02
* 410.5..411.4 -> 0.09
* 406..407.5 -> 0.06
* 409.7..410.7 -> 0.19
